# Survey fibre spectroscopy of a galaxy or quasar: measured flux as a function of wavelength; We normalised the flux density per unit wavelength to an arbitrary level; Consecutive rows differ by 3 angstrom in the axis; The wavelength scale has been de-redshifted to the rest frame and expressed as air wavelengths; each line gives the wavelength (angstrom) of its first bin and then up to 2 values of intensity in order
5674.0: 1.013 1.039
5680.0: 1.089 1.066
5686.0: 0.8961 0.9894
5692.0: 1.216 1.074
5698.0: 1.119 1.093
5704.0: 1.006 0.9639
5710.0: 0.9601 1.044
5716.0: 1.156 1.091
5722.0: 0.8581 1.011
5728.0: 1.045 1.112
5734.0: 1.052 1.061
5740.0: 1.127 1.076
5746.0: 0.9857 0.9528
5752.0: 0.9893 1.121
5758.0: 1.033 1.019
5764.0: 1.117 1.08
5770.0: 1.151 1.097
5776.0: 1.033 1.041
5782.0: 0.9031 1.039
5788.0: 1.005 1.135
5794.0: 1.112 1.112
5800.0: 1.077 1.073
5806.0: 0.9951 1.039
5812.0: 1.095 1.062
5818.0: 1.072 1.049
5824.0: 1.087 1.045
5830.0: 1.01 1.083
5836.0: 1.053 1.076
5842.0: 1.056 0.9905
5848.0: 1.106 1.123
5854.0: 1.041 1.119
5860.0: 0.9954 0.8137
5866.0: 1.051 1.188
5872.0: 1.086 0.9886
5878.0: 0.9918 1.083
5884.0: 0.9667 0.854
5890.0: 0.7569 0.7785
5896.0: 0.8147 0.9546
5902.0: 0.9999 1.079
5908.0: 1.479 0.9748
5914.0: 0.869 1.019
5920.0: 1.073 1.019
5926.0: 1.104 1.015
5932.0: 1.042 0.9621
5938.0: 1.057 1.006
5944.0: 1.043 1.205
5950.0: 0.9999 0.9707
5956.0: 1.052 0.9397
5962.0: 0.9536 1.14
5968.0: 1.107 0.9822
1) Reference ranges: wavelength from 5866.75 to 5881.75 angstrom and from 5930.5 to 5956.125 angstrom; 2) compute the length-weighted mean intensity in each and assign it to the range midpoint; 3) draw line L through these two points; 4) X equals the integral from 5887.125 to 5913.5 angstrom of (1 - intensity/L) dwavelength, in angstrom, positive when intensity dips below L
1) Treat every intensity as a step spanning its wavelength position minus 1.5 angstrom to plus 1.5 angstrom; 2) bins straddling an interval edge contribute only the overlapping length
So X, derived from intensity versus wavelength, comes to 2.1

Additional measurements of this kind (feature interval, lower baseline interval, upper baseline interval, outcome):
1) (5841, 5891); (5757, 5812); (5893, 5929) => 1.1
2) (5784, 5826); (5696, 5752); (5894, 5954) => -1.3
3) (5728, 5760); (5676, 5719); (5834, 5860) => 0.2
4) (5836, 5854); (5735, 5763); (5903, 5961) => -0.4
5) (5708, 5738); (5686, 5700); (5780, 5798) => 0.9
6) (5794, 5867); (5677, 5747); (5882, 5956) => -2.1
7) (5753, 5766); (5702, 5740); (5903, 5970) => -0.4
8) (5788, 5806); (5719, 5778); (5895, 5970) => -0.7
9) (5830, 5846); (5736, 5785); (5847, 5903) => -0.7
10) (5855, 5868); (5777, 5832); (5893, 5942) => 0.4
